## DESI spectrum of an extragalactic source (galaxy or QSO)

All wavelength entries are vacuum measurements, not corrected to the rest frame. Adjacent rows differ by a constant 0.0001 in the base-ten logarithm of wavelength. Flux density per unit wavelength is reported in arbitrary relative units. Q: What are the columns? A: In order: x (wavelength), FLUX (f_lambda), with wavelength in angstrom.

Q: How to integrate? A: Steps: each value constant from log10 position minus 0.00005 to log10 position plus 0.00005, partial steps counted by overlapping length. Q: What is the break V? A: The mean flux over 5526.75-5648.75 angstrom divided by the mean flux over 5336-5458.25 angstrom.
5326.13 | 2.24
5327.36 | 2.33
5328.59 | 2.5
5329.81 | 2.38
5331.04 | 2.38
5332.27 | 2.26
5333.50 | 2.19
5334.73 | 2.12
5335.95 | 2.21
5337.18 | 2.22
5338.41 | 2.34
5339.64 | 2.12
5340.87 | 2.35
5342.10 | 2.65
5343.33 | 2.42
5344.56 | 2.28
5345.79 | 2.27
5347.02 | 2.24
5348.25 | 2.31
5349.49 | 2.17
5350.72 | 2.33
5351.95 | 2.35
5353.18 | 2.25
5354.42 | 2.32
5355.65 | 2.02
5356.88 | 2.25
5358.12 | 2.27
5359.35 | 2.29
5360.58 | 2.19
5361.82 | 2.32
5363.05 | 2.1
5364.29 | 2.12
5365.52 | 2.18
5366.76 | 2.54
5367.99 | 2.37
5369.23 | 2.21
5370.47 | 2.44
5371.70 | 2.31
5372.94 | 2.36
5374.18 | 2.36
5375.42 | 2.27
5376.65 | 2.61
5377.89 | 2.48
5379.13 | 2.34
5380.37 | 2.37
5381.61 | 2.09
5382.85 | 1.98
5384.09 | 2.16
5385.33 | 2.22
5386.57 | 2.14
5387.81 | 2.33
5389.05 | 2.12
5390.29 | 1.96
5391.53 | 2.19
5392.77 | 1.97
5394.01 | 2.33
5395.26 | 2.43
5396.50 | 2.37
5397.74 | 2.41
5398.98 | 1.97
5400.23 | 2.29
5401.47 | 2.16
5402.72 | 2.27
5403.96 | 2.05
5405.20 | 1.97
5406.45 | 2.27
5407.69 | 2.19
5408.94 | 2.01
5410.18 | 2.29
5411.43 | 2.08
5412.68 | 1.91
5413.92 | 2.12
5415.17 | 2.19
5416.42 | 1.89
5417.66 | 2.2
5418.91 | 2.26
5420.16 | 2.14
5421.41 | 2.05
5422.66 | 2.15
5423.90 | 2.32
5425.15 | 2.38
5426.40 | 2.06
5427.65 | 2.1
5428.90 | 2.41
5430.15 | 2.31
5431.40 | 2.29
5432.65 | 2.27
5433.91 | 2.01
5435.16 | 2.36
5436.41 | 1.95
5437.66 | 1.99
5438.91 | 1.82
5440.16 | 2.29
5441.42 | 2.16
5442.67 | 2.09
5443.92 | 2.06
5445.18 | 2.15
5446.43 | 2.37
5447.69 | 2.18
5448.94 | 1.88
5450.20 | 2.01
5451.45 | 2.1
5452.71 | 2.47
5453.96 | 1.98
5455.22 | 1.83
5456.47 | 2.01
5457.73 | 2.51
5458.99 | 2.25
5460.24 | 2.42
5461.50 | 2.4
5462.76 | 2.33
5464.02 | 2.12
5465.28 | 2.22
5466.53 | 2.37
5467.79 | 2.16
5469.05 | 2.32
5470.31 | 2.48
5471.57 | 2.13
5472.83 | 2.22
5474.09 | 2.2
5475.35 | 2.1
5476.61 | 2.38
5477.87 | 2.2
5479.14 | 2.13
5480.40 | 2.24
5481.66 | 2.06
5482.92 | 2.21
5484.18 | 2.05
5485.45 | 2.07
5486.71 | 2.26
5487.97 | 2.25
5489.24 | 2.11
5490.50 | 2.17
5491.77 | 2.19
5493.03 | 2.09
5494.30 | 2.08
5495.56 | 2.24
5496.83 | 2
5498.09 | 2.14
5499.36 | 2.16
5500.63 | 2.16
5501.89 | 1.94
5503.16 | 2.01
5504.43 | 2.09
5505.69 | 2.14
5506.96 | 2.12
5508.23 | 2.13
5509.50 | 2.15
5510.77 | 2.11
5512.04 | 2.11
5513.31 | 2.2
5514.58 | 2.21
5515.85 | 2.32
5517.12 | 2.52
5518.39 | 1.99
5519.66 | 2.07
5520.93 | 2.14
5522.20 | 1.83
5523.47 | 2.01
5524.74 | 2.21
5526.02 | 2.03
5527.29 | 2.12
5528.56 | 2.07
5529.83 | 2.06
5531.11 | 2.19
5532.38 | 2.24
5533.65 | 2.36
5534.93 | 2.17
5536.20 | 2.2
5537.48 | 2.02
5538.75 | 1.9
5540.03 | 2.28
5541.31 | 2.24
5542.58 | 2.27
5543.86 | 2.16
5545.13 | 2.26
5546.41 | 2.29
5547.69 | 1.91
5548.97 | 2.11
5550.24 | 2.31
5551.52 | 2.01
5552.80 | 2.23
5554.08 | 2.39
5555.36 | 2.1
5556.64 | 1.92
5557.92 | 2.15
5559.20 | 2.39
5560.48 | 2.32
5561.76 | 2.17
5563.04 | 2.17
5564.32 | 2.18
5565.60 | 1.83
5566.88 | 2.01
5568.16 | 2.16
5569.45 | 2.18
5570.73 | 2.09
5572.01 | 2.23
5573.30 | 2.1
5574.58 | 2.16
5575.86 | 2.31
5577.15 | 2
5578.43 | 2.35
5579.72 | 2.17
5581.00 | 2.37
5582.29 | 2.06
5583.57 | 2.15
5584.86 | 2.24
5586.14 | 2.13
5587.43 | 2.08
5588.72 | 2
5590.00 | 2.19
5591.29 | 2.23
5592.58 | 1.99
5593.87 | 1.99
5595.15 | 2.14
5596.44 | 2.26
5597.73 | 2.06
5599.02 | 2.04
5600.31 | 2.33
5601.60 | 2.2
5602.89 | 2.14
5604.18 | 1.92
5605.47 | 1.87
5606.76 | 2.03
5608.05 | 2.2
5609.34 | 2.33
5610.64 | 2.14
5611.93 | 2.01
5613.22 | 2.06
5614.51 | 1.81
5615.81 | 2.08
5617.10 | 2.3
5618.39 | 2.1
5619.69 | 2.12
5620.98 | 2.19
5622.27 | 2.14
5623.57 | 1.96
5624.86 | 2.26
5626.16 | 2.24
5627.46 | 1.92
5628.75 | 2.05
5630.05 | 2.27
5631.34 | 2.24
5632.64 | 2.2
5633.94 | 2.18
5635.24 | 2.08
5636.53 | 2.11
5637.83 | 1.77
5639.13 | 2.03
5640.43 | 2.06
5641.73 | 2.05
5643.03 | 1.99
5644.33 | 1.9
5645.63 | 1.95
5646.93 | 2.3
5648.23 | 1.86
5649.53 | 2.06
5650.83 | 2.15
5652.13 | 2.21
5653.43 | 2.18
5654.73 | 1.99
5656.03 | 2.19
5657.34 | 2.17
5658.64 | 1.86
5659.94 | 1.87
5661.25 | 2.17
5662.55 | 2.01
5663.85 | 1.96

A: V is 0.96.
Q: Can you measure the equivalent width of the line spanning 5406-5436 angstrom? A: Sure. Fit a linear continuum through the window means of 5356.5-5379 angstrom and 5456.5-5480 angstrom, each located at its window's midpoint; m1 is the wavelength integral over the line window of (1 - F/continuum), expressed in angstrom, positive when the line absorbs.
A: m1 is 1.5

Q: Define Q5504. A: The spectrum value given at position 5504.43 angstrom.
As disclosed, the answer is 2.09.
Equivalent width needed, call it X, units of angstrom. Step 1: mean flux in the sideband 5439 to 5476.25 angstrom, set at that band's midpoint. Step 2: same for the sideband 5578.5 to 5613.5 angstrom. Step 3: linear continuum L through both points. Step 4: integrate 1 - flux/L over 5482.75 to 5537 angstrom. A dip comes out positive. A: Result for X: 0.8 angstrom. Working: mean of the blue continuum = 2.2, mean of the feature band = 2.14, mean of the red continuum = 2.13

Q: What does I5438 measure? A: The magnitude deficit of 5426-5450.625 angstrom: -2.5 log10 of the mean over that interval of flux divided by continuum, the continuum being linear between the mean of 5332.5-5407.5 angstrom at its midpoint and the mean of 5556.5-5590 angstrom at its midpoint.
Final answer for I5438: 0.04 mag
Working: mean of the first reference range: 2.25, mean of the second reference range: 2.16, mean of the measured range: 2.14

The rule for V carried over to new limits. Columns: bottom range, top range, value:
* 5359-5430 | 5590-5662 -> 0.94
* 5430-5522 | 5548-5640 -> 0.98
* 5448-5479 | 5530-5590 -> 0.98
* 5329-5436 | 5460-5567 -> 0.97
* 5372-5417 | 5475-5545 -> 0.98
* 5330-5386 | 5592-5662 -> 0.92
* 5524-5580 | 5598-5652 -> 0.97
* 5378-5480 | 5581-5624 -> 0.97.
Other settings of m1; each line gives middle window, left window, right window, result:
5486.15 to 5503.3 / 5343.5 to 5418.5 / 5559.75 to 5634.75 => 0.4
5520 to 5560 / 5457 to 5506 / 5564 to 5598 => 0.2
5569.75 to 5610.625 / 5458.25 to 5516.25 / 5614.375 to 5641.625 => -0.3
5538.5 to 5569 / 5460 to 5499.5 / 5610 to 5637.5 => -0.1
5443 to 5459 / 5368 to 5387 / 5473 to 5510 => 0.4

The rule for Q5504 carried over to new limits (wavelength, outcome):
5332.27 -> 2.26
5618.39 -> 2.1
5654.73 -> 1.99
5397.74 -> 2.41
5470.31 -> 2.48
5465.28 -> 2.22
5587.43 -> 2.08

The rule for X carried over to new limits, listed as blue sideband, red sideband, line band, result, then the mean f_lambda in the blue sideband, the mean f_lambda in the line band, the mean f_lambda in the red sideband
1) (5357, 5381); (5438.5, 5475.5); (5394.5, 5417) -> 1.1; 2.32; 2.16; 2.19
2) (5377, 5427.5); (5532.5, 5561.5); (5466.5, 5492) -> -0.2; 2.18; 2.2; 2.18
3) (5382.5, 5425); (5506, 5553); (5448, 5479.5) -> -0.8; 2.16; 2.21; 2.15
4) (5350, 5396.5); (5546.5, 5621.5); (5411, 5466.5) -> 1.4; 2.26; 2.16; 2.13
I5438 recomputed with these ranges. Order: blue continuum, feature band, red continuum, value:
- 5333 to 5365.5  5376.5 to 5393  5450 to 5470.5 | 0.02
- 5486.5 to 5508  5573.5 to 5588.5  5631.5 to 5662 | -0.04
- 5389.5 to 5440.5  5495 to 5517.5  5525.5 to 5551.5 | 0.01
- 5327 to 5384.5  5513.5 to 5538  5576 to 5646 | 0.01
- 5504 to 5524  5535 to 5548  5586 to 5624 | -0.02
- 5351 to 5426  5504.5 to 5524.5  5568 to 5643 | 0.01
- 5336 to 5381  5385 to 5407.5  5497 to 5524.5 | 0.03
